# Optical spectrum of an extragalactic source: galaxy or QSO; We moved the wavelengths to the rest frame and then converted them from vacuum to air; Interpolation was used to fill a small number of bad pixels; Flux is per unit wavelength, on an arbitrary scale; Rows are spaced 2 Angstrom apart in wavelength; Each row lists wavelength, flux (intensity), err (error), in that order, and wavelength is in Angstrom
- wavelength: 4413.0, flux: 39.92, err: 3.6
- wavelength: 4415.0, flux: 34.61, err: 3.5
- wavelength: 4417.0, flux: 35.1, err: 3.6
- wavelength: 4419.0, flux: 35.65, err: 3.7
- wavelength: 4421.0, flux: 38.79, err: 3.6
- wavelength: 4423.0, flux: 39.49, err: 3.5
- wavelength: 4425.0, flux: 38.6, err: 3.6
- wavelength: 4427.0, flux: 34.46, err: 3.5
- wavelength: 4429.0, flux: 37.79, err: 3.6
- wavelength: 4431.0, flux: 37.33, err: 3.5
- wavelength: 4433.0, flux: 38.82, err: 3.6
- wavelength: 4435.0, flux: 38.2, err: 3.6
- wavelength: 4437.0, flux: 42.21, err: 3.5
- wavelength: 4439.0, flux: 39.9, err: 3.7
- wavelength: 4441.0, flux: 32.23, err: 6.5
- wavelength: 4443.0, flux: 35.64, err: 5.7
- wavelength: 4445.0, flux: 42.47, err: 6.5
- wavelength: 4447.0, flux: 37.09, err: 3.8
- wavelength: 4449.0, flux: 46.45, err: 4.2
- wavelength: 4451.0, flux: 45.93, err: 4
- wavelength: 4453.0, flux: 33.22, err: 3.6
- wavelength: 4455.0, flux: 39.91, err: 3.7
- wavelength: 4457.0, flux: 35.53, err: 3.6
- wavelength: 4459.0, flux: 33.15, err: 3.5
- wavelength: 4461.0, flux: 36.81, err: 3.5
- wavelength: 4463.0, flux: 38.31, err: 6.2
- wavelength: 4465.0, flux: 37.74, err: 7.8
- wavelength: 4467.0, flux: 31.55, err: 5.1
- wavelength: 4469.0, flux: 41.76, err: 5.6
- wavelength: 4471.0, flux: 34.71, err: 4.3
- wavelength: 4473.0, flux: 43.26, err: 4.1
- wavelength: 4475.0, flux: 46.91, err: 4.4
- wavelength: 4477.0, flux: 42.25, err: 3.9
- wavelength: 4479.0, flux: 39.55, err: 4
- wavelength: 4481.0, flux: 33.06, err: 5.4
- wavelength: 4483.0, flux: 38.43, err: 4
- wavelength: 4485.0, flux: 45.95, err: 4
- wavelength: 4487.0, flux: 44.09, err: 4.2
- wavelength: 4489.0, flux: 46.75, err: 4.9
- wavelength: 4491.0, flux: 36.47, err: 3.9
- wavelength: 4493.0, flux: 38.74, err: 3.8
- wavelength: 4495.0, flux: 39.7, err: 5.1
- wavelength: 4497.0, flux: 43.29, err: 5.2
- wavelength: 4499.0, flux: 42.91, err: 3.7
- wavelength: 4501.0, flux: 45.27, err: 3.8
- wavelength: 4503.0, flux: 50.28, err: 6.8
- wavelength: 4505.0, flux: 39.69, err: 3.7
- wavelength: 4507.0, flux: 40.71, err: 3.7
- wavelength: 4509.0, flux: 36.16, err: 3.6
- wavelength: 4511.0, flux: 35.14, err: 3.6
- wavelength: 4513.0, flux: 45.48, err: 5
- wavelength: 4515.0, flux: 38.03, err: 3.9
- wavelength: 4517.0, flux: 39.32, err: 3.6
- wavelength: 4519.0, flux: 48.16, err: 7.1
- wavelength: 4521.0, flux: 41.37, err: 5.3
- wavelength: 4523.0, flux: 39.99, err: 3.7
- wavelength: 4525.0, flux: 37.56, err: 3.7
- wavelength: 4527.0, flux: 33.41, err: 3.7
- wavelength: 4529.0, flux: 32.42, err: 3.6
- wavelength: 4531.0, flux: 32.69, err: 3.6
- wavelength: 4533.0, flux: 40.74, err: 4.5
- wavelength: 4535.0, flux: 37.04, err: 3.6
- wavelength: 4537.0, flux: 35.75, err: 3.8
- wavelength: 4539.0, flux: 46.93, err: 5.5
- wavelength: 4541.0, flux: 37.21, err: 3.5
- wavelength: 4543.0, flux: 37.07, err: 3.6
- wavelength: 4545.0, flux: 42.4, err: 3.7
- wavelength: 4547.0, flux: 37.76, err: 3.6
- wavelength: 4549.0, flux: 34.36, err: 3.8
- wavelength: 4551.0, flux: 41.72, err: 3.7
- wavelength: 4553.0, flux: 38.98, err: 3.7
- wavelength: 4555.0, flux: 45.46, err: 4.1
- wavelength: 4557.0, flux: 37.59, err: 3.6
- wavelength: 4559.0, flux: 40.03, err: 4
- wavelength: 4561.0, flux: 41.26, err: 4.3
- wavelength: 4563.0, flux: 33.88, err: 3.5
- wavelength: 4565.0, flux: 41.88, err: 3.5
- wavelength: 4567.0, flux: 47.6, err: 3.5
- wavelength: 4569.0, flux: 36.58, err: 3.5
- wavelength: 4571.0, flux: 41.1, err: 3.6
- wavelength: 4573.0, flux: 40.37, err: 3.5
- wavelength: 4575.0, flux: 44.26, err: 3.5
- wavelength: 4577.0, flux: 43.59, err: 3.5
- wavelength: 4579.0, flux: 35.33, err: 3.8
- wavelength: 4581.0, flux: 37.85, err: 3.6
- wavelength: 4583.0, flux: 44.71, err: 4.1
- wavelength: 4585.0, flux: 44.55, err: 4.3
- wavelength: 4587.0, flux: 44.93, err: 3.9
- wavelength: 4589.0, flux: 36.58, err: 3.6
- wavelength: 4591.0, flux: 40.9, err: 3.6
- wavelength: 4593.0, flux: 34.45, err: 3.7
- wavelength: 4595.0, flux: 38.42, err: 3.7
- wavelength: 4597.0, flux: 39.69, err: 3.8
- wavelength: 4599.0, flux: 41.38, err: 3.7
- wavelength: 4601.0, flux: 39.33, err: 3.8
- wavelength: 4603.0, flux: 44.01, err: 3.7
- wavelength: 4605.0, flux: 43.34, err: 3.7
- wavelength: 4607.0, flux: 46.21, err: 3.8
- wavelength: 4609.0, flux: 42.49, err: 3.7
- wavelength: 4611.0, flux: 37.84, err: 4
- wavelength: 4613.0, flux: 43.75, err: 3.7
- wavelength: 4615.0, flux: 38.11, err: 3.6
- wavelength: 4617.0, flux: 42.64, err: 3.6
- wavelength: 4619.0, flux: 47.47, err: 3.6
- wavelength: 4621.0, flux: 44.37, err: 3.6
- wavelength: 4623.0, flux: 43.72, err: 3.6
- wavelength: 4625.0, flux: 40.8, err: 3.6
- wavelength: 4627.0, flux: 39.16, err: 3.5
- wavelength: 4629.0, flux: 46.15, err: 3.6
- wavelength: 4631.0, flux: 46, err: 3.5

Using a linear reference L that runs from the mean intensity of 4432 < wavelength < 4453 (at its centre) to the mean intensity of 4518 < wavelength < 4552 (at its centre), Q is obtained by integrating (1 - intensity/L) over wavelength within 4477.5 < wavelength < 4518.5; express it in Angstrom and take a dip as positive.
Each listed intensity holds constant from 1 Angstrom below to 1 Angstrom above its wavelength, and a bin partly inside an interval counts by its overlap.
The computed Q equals -2.2 Angstrom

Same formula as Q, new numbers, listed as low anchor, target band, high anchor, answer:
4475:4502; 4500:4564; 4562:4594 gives 2.38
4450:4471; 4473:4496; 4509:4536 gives -2.10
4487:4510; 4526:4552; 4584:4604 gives 2.28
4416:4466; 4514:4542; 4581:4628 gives 0.92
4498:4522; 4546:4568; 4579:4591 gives 0.72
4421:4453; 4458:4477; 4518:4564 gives 0.22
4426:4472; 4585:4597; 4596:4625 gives 0.65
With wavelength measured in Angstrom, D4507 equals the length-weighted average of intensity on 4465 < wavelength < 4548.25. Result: 40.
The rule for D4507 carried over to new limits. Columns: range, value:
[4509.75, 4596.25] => 39.6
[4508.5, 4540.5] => 38.8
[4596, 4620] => 42.2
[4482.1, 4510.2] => 42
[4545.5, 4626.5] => 41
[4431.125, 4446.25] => 38.4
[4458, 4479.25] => 38.7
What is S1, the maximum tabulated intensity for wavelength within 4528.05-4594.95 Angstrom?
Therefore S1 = 47.6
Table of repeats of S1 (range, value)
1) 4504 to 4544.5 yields 48.16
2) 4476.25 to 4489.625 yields 46.75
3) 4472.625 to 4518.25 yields 50.28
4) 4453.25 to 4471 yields 41.76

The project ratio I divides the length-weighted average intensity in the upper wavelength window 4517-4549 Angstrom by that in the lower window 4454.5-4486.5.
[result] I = 1.00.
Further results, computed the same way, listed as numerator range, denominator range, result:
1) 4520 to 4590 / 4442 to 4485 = 1.02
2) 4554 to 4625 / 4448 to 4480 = 1.05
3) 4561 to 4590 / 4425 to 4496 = 1.05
